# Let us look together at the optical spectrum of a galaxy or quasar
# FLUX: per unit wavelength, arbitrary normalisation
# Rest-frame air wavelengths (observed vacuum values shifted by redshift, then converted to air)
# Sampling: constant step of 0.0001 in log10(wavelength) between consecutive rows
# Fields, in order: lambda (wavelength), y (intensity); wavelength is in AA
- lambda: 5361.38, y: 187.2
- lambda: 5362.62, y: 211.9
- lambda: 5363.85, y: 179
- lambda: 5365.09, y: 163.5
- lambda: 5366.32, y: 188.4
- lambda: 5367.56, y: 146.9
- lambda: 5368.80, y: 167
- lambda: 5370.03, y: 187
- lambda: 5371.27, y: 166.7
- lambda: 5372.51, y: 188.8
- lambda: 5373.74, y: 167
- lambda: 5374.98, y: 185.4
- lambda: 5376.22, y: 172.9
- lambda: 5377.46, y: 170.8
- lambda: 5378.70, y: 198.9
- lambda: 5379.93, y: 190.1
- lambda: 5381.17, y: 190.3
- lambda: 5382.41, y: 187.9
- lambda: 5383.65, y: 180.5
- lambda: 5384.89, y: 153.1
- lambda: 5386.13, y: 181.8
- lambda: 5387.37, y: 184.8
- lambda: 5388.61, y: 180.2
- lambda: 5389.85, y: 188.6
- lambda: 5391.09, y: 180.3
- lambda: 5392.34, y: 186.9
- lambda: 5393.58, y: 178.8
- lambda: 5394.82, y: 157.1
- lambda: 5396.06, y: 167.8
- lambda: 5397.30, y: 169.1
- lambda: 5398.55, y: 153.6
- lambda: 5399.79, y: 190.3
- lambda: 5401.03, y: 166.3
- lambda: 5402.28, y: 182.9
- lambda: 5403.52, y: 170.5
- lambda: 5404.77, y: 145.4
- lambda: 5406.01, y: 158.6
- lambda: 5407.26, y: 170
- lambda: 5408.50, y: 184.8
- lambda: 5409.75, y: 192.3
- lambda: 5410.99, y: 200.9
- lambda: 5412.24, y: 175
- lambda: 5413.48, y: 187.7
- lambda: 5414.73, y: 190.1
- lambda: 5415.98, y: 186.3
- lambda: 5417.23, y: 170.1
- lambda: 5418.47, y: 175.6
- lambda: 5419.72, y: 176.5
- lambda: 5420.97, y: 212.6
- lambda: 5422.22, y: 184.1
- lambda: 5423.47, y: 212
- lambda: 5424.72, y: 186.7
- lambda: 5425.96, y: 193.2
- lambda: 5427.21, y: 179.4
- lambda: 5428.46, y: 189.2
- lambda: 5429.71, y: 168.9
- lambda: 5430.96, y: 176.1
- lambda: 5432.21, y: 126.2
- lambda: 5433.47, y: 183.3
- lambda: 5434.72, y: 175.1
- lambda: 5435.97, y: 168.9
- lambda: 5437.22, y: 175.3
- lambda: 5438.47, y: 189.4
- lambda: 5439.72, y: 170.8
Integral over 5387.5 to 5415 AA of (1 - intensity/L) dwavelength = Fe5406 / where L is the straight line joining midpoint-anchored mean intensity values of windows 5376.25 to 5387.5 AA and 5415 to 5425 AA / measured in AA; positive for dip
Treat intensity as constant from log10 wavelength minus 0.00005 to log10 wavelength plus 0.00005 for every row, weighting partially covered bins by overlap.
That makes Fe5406 1.3 AA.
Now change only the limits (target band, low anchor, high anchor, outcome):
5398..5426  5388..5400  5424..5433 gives -1.0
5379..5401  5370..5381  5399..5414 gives 0.2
